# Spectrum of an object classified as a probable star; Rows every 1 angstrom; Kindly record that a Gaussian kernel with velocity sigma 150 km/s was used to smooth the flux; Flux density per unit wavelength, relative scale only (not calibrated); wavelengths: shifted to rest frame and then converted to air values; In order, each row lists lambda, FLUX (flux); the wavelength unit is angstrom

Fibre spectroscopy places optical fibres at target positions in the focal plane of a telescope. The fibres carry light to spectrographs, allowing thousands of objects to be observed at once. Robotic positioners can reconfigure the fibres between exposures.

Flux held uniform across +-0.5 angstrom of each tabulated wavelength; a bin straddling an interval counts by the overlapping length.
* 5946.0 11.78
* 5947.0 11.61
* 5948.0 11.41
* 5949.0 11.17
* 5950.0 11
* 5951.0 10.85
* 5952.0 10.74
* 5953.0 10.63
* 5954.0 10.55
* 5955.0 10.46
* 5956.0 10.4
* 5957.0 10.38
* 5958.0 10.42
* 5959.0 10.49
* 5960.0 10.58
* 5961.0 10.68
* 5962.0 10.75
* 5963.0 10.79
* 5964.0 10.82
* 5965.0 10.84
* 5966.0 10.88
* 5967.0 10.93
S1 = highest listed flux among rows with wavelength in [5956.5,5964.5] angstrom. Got 10.82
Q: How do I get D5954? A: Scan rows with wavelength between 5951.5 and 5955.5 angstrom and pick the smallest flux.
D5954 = 10.46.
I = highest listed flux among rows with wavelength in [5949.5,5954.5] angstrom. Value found 11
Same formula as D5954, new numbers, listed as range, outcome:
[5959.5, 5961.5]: 10.58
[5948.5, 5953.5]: 10.63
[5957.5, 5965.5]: 10.42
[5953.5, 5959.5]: 10.38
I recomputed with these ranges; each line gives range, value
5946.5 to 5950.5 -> 11.61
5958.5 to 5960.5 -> 10.58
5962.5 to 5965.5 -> 10.84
